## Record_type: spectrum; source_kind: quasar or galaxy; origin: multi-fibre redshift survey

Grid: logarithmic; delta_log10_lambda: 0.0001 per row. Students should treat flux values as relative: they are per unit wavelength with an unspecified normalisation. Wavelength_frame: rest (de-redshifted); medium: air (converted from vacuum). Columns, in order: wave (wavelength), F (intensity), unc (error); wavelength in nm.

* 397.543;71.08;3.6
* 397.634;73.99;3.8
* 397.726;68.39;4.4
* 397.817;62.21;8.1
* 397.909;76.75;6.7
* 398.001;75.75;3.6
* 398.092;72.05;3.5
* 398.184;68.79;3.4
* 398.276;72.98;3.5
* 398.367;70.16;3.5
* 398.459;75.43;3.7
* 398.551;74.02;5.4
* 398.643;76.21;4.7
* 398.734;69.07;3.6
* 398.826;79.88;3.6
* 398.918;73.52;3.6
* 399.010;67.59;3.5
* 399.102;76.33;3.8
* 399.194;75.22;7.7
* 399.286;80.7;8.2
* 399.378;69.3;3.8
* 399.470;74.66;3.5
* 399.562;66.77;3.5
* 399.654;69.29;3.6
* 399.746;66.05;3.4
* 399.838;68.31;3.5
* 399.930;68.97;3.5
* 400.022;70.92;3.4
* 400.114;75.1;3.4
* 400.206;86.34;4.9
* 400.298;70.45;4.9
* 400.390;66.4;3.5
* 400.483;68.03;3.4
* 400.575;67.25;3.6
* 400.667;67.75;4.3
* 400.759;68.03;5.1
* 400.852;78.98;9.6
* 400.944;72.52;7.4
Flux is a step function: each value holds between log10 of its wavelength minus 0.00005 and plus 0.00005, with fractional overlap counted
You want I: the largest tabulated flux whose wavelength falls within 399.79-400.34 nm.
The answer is 86.34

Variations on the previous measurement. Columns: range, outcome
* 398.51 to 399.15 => 79.88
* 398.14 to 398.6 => 75.43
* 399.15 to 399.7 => 80.7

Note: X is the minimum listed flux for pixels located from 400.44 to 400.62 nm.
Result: 67.25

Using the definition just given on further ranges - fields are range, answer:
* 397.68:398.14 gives 62.21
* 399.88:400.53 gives 66.4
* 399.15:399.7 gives 66.77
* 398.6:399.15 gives 67.59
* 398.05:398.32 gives 68.79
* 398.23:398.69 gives 70.16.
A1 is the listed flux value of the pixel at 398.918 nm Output 73.52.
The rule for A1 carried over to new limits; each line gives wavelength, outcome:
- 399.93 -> 68.97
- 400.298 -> 70.45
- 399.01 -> 67.59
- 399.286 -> 80.7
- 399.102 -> 76.33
